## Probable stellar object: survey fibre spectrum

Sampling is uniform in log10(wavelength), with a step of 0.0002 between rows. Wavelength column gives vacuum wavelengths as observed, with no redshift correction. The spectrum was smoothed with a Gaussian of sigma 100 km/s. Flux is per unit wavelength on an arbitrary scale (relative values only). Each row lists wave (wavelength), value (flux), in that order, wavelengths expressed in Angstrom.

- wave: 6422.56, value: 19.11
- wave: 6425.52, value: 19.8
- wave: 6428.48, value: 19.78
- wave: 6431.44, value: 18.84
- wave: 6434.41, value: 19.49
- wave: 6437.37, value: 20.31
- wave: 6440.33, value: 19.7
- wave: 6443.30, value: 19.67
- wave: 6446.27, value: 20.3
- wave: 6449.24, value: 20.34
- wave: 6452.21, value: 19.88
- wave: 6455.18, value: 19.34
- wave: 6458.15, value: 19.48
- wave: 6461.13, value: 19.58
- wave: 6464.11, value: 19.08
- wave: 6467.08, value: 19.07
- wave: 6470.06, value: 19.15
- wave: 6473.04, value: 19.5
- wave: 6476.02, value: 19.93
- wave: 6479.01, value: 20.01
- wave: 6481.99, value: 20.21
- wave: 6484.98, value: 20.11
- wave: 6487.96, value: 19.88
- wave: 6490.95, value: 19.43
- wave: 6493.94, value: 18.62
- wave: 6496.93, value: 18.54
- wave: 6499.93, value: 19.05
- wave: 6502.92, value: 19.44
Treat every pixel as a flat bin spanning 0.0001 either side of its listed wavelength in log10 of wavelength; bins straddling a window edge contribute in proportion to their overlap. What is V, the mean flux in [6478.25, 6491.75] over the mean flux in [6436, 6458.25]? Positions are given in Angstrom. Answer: 1.0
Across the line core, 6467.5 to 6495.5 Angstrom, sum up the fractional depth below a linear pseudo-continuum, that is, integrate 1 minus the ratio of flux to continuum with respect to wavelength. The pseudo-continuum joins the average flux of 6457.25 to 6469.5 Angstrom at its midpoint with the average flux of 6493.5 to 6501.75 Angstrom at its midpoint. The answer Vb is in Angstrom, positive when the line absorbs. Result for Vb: -0.9 Angstrom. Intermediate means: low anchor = 19.3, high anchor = 18.8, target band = 19.6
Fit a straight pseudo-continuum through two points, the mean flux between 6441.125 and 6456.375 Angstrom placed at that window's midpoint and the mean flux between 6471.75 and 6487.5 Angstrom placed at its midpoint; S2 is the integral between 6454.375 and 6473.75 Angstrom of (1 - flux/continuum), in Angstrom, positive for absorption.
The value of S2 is 0.6 Angstrom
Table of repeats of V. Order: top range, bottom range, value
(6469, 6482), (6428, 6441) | 1.01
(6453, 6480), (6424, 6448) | 0.99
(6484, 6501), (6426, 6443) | 0.98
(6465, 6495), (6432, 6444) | 0.99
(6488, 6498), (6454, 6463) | 0.98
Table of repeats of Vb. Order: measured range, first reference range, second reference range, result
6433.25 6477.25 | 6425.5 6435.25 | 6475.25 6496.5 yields -0.28 Angstrom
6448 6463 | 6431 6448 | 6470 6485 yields 0.08 Angstrom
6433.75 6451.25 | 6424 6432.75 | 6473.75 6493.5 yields -0.37 Angstrom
